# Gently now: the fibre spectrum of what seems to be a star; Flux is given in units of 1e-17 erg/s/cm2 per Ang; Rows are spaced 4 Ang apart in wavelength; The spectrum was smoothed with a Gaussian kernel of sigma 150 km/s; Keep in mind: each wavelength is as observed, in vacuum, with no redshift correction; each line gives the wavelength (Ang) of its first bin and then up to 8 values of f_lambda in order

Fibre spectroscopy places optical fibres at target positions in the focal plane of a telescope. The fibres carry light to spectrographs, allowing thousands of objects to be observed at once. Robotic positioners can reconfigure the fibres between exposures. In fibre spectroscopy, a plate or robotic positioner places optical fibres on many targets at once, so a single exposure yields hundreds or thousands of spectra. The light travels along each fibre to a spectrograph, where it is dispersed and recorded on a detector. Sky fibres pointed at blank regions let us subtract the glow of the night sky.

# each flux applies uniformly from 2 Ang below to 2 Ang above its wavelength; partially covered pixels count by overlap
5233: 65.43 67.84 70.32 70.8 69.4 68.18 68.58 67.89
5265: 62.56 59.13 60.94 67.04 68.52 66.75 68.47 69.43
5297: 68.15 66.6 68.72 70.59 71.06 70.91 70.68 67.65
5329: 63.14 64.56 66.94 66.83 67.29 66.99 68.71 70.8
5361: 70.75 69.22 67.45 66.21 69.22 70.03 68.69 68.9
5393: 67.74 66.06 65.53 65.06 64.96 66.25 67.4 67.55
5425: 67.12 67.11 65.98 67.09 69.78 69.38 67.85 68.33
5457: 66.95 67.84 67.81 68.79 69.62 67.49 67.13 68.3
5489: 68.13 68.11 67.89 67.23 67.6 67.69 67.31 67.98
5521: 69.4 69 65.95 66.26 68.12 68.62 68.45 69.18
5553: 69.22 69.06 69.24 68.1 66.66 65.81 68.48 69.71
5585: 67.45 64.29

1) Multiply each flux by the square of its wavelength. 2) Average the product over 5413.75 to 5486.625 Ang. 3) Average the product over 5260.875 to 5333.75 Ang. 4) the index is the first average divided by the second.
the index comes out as 1.07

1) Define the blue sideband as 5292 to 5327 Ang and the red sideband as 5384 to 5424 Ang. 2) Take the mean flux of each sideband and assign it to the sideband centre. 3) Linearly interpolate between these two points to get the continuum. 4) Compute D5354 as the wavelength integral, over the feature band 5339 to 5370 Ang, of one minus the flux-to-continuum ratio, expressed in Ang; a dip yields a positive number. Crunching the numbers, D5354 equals -0.2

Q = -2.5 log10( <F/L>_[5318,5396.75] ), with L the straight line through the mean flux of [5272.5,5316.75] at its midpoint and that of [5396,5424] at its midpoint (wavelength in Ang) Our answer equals -0.01 mag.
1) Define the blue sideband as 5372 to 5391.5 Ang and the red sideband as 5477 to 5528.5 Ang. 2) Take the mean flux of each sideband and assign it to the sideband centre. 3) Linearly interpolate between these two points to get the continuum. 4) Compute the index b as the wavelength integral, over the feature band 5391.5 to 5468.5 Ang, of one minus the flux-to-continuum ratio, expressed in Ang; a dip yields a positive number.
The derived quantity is 1.36 Ang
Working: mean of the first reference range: 68.7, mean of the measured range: 67.2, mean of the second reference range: 67.9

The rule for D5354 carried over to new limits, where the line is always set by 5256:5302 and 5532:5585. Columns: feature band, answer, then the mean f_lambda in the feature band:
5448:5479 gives -0.27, 68.1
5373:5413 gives -0.16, 67.2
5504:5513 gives 0.04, 67.6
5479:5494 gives -0.05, 67.9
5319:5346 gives -0.08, 66.7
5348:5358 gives -0.32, 68.8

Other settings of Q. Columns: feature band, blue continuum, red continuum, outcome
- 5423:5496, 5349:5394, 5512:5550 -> 0.007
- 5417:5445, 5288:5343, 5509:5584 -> 0.009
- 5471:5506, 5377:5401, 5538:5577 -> 0.004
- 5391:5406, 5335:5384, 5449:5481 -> 0.034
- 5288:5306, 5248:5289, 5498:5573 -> -0.034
